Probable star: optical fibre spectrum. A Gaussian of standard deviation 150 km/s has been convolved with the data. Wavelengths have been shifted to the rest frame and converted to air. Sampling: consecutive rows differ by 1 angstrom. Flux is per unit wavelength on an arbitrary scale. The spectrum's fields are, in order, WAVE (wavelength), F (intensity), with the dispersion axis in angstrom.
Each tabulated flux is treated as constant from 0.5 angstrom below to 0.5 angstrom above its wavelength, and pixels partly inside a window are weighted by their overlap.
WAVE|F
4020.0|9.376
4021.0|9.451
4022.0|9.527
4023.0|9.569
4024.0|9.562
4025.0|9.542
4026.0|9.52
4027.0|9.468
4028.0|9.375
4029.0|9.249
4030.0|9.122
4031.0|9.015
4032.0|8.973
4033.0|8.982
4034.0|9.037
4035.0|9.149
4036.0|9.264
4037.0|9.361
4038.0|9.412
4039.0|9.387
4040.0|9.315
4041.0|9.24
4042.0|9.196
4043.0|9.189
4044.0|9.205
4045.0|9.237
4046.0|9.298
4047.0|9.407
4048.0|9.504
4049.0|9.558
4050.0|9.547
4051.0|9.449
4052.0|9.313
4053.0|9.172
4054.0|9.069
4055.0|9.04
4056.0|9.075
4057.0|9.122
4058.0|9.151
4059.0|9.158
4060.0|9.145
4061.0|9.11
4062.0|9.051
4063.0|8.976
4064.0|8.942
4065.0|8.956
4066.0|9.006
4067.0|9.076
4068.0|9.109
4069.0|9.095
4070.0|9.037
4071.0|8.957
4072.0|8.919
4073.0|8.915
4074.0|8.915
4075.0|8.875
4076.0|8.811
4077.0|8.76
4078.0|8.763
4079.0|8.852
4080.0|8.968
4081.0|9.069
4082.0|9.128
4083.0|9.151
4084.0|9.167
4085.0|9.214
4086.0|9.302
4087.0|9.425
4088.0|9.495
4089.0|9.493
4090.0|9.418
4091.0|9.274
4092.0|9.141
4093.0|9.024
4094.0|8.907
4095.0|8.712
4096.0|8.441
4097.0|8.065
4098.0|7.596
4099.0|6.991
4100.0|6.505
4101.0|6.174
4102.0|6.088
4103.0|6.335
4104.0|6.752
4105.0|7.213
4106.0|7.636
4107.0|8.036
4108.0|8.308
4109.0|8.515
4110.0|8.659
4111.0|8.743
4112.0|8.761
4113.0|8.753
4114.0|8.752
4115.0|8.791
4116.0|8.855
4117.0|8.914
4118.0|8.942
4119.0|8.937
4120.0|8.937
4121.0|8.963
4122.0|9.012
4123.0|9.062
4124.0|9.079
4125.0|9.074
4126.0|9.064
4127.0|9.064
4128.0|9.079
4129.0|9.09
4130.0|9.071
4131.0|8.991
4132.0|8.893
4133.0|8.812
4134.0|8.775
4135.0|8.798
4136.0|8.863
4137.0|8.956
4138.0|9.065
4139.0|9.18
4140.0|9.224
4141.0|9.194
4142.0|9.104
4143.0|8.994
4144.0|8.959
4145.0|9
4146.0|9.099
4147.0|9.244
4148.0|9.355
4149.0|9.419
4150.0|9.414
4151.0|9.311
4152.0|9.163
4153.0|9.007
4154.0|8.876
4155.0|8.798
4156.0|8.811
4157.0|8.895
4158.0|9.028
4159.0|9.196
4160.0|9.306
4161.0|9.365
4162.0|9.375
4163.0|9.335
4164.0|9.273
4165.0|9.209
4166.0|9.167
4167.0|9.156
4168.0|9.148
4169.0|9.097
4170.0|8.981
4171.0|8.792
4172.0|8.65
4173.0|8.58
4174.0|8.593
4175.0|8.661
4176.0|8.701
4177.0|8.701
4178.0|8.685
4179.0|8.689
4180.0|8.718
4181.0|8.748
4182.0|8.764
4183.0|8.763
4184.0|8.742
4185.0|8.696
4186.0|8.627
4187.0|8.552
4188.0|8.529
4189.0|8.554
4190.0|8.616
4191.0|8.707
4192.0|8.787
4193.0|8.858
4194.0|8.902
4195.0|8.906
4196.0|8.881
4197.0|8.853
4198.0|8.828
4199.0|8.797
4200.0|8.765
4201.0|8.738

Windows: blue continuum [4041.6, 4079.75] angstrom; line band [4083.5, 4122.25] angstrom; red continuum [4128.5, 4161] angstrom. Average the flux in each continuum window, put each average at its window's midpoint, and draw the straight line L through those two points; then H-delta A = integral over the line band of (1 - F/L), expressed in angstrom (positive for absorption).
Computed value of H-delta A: 2.9 angstrom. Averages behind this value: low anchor 9.1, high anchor 9.06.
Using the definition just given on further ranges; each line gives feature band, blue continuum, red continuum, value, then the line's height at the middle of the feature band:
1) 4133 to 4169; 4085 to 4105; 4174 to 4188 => -2.6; 8.51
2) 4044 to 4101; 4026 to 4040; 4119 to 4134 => 1.1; 9.13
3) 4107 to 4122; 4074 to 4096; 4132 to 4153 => 0.5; 9.08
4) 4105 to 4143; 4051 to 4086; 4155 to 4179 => 0.7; 9.01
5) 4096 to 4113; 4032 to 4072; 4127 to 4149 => 2.8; 9.1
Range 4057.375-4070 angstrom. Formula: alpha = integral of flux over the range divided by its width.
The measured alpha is 9.06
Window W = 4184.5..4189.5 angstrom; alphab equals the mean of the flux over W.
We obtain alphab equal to 8.59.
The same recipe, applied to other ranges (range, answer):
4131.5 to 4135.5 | 8.82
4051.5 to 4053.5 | 9.24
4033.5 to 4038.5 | 9.24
